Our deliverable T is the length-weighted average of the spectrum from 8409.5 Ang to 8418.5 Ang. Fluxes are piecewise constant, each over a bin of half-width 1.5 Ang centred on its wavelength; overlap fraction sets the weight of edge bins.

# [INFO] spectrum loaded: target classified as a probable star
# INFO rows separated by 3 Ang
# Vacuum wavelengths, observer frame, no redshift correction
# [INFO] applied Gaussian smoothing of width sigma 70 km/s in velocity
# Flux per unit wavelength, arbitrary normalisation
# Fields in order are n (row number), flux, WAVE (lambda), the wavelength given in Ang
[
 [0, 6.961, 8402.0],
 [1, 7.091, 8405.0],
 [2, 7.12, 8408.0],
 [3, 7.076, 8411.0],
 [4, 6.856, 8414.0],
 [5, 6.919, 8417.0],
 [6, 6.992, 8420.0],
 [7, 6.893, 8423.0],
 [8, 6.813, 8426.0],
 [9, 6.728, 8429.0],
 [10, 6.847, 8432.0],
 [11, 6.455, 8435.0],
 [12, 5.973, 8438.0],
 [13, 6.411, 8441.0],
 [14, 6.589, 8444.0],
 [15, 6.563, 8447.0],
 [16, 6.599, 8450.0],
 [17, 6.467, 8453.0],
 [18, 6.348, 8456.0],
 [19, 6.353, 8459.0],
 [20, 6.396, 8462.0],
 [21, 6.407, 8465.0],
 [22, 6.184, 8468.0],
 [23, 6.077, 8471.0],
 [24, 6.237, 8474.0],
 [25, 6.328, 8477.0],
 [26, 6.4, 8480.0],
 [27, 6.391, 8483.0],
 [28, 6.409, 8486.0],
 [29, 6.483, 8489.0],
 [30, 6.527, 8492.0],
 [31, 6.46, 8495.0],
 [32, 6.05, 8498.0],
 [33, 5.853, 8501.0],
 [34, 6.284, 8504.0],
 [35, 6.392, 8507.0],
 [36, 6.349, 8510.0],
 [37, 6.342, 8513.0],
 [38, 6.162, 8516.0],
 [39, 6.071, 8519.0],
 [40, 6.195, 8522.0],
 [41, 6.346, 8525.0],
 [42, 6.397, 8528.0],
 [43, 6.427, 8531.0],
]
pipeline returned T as 6.95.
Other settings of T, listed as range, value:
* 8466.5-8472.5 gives 6.13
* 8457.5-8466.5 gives 6.39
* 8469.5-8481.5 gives 6.26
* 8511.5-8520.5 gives 6.19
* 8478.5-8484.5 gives 6.4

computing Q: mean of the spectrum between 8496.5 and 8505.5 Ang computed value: 6.06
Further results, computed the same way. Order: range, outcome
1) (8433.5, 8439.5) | 6.21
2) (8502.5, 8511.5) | 6.34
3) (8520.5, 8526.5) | 6.27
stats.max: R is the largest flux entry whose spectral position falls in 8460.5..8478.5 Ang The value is 6.407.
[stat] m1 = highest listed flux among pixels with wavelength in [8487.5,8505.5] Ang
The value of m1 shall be 6.527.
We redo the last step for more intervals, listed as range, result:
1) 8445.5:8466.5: 6.599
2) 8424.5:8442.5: 6.847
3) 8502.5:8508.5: 6.392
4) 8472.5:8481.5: 6.4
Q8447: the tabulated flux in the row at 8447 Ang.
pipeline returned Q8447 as 6.563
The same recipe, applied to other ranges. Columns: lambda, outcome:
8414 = 6.856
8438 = 5.973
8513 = 6.342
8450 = 6.599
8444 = 6.589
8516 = 6.162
